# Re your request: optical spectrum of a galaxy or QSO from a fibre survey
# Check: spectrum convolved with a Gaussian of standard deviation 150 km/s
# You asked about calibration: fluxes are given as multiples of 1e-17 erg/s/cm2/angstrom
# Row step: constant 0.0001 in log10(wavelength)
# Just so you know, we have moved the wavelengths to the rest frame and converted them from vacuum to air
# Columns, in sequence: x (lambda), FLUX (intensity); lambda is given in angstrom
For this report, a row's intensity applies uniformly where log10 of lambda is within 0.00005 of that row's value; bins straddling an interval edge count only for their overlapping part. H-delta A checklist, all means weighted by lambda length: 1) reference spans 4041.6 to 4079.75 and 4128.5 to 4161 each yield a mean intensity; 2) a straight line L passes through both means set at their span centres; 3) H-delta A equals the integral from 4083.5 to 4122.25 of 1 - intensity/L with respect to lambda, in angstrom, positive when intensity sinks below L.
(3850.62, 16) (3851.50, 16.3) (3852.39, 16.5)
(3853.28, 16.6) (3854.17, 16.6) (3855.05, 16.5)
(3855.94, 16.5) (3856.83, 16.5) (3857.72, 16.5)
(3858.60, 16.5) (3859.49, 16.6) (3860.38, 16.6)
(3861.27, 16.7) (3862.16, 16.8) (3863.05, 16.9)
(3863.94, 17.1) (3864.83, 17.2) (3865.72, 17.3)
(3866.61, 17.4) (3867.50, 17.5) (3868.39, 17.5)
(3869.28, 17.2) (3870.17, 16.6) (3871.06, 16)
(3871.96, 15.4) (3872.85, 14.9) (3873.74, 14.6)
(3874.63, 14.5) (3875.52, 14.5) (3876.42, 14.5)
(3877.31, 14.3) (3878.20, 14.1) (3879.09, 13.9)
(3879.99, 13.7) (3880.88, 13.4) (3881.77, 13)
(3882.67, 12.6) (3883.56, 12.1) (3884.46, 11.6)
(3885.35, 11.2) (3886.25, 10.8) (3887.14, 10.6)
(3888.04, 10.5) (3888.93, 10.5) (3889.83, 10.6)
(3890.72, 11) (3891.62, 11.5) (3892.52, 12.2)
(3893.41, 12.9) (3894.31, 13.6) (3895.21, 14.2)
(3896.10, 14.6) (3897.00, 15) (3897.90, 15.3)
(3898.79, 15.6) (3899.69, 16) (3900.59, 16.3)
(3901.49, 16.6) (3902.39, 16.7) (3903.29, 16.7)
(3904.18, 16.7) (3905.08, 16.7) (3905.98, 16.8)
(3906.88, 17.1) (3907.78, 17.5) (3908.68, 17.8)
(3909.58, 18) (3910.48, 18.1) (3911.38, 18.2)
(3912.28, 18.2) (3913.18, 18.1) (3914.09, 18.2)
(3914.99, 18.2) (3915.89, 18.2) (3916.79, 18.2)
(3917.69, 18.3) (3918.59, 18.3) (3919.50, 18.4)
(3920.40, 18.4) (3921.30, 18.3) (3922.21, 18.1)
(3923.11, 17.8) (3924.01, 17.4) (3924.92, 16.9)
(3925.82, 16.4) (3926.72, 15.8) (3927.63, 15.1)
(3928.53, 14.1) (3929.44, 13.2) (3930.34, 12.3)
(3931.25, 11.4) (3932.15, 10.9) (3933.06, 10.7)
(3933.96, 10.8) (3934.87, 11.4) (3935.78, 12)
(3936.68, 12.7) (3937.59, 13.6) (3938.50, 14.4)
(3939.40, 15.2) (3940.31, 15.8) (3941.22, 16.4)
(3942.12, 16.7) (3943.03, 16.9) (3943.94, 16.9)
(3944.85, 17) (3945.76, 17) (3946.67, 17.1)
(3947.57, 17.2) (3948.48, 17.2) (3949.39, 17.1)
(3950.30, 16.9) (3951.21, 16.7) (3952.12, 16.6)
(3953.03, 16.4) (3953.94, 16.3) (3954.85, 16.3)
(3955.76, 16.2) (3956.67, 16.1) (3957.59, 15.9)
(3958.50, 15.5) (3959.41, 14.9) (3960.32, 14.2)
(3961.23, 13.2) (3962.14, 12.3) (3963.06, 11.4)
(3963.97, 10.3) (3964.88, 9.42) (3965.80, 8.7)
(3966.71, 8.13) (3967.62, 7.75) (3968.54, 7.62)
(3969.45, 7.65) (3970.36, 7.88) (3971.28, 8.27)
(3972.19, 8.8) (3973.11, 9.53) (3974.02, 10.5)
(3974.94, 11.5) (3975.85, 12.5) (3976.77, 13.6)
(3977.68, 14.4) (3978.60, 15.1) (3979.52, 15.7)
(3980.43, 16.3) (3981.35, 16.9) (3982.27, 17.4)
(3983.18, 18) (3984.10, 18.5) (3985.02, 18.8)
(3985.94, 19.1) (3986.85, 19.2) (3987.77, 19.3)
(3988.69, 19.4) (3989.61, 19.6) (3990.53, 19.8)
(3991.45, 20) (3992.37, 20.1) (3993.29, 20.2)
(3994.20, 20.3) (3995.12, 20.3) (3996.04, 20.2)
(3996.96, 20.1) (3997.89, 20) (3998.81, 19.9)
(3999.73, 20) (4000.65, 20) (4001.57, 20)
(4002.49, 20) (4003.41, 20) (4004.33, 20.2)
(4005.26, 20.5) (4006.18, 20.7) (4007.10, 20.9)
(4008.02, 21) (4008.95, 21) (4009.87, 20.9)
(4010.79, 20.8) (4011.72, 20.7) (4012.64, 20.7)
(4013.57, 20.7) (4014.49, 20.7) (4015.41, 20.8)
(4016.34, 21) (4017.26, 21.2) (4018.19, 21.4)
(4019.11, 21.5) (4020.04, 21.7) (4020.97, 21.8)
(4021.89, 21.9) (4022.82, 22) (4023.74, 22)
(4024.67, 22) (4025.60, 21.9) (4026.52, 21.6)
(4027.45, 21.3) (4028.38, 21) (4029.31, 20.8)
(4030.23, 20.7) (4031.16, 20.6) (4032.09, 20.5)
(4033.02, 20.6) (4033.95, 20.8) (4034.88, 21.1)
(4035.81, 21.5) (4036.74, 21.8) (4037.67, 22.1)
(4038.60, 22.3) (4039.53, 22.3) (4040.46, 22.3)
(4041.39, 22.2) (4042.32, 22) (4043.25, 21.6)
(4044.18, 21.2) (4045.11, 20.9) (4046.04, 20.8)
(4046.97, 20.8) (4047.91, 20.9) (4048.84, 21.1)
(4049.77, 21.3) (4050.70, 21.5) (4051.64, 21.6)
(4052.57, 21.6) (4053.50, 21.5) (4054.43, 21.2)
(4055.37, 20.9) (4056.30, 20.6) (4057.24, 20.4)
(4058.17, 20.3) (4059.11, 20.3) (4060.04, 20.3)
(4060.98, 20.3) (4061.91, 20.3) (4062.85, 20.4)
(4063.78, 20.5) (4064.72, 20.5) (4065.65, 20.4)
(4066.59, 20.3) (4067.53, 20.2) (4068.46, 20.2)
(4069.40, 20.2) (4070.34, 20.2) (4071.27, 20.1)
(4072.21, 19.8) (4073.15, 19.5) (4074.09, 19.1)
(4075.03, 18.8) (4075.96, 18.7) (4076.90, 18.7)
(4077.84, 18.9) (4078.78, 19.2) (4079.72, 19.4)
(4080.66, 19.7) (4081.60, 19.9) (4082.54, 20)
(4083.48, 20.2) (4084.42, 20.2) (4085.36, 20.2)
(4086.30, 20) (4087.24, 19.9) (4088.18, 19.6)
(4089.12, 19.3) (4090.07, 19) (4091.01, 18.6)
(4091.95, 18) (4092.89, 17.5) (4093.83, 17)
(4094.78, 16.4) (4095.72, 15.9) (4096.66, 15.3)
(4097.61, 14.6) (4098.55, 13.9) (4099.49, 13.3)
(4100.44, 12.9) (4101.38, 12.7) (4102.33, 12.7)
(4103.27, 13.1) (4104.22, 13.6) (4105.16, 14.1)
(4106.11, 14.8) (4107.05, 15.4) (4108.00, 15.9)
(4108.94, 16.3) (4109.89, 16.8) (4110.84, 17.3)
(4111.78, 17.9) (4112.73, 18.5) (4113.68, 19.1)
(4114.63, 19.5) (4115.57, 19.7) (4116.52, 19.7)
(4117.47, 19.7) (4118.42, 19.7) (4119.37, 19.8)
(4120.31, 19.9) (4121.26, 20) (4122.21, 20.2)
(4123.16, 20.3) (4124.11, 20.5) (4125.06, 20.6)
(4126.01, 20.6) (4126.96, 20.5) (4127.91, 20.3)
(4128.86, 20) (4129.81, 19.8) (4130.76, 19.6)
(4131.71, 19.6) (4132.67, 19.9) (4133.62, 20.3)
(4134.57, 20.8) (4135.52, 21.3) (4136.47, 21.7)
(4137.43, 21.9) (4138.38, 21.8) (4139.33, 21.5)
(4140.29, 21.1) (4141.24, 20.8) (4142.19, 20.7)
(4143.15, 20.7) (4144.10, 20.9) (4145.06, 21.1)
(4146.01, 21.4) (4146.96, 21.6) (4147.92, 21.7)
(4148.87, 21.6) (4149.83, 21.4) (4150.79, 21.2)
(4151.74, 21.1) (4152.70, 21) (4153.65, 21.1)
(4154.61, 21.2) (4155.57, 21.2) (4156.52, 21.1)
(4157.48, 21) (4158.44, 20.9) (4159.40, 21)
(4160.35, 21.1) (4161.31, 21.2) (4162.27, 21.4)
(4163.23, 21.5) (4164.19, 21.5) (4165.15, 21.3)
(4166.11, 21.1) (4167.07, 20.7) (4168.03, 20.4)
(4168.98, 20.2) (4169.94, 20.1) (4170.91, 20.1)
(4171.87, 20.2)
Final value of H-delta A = 6.4 angstrom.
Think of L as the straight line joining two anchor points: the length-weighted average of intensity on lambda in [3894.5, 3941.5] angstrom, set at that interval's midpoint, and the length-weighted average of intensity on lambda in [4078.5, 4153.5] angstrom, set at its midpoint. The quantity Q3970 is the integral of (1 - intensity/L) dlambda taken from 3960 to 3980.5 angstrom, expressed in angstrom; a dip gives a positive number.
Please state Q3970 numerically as 7.0 angstrom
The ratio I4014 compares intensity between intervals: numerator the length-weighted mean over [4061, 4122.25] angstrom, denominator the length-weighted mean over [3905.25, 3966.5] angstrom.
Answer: 1.17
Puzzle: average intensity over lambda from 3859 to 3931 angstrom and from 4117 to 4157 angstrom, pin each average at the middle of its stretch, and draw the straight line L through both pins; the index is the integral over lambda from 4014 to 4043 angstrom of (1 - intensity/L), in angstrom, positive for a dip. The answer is -4.83 angstrom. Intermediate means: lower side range 15.5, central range 21.5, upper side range 20.7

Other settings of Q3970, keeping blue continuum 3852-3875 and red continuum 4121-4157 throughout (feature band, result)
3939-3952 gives 0.79 angstrom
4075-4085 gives 0.23 angstrom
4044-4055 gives -0.99 angstrom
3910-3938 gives 2.74 angstrom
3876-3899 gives 5.58 angstrom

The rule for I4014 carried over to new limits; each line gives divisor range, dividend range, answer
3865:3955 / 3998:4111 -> 1.28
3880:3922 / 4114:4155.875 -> 1.35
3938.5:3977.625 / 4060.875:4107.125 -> 1.33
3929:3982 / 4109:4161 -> 1.51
